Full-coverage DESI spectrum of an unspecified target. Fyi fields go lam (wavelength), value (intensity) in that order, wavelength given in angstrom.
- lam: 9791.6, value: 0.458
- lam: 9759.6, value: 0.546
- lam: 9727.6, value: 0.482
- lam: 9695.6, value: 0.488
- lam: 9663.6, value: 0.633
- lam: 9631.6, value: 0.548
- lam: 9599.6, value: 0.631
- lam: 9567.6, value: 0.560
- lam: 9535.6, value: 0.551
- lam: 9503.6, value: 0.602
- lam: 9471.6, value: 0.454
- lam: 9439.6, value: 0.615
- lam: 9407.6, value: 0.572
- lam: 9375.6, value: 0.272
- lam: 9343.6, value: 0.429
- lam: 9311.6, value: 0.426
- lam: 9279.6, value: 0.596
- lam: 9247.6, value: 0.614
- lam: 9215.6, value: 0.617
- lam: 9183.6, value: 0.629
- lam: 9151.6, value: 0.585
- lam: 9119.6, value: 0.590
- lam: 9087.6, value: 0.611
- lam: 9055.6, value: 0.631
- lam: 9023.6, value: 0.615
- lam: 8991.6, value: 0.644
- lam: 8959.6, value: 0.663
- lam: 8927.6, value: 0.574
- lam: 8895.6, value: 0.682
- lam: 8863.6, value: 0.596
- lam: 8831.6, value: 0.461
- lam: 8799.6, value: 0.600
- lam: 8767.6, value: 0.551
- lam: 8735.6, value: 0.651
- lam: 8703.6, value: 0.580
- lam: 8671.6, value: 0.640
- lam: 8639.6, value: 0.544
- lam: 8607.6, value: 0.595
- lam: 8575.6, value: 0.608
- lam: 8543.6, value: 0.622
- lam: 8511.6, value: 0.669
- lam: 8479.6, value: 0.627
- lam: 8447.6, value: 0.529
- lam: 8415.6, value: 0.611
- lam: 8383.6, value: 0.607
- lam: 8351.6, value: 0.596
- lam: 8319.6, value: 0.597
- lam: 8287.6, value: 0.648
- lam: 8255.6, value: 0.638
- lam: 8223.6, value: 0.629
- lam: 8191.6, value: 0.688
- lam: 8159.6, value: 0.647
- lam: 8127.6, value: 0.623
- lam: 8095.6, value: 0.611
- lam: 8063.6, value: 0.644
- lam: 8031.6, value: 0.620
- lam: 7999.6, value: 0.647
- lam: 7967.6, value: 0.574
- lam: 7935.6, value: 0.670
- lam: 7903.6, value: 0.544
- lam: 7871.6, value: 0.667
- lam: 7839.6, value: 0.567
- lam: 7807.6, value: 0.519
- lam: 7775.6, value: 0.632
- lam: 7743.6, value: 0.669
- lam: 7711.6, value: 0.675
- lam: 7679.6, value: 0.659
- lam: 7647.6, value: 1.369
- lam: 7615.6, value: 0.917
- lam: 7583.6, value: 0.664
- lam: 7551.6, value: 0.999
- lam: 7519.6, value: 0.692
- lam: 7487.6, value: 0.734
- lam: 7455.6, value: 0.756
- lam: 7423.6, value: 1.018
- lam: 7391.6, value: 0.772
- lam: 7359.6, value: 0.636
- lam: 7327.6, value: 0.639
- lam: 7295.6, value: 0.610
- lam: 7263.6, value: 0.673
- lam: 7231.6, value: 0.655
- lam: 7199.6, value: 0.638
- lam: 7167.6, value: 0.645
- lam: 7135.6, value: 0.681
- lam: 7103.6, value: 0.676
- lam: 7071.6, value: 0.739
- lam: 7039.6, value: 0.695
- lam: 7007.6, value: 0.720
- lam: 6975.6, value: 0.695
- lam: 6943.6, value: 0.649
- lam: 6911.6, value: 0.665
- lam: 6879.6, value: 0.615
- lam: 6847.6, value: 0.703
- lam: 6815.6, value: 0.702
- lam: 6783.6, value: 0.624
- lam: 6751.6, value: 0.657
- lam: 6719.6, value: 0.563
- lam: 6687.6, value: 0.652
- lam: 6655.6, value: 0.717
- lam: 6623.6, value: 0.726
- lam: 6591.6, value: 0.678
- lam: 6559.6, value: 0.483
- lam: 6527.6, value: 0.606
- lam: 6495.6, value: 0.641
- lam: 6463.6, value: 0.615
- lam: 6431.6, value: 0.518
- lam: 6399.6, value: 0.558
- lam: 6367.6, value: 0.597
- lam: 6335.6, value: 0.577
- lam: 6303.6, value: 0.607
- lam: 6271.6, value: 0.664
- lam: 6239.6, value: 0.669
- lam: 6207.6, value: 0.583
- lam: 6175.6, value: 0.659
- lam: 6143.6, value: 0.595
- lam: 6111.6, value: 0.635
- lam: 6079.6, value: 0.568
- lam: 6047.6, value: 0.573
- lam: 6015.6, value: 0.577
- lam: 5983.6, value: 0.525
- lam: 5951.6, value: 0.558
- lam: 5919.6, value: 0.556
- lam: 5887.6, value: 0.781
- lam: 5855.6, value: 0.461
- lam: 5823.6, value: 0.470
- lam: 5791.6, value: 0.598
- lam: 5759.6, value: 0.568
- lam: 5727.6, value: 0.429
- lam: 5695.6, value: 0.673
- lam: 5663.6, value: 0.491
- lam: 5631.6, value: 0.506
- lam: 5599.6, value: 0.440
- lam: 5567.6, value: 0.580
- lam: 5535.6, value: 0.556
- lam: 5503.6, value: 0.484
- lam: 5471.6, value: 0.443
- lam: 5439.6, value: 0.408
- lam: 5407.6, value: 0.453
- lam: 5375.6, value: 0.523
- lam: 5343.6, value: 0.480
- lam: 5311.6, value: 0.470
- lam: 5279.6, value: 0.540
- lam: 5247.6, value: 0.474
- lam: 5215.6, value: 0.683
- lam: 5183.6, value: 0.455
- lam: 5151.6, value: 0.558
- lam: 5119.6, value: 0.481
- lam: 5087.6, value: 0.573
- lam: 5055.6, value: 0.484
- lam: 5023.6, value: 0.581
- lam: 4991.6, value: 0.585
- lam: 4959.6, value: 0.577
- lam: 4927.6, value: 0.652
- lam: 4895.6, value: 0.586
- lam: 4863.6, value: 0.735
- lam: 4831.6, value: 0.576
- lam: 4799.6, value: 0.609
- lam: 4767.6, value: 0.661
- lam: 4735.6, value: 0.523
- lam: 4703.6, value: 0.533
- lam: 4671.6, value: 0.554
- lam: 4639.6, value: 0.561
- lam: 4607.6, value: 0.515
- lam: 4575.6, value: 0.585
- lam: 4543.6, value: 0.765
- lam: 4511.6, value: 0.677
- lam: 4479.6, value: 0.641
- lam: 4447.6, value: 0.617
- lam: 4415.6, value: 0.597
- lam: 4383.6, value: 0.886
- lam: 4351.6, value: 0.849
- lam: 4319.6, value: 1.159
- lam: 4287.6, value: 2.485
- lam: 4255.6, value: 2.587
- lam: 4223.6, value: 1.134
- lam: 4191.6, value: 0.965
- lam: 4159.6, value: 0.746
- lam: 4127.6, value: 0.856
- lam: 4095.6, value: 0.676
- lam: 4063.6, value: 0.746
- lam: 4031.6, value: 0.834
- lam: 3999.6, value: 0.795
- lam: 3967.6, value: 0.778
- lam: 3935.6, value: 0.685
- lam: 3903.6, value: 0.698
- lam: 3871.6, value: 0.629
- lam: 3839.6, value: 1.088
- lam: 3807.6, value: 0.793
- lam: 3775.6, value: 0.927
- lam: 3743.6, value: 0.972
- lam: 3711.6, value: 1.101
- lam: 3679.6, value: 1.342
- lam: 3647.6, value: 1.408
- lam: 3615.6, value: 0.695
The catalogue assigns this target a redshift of 0.524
